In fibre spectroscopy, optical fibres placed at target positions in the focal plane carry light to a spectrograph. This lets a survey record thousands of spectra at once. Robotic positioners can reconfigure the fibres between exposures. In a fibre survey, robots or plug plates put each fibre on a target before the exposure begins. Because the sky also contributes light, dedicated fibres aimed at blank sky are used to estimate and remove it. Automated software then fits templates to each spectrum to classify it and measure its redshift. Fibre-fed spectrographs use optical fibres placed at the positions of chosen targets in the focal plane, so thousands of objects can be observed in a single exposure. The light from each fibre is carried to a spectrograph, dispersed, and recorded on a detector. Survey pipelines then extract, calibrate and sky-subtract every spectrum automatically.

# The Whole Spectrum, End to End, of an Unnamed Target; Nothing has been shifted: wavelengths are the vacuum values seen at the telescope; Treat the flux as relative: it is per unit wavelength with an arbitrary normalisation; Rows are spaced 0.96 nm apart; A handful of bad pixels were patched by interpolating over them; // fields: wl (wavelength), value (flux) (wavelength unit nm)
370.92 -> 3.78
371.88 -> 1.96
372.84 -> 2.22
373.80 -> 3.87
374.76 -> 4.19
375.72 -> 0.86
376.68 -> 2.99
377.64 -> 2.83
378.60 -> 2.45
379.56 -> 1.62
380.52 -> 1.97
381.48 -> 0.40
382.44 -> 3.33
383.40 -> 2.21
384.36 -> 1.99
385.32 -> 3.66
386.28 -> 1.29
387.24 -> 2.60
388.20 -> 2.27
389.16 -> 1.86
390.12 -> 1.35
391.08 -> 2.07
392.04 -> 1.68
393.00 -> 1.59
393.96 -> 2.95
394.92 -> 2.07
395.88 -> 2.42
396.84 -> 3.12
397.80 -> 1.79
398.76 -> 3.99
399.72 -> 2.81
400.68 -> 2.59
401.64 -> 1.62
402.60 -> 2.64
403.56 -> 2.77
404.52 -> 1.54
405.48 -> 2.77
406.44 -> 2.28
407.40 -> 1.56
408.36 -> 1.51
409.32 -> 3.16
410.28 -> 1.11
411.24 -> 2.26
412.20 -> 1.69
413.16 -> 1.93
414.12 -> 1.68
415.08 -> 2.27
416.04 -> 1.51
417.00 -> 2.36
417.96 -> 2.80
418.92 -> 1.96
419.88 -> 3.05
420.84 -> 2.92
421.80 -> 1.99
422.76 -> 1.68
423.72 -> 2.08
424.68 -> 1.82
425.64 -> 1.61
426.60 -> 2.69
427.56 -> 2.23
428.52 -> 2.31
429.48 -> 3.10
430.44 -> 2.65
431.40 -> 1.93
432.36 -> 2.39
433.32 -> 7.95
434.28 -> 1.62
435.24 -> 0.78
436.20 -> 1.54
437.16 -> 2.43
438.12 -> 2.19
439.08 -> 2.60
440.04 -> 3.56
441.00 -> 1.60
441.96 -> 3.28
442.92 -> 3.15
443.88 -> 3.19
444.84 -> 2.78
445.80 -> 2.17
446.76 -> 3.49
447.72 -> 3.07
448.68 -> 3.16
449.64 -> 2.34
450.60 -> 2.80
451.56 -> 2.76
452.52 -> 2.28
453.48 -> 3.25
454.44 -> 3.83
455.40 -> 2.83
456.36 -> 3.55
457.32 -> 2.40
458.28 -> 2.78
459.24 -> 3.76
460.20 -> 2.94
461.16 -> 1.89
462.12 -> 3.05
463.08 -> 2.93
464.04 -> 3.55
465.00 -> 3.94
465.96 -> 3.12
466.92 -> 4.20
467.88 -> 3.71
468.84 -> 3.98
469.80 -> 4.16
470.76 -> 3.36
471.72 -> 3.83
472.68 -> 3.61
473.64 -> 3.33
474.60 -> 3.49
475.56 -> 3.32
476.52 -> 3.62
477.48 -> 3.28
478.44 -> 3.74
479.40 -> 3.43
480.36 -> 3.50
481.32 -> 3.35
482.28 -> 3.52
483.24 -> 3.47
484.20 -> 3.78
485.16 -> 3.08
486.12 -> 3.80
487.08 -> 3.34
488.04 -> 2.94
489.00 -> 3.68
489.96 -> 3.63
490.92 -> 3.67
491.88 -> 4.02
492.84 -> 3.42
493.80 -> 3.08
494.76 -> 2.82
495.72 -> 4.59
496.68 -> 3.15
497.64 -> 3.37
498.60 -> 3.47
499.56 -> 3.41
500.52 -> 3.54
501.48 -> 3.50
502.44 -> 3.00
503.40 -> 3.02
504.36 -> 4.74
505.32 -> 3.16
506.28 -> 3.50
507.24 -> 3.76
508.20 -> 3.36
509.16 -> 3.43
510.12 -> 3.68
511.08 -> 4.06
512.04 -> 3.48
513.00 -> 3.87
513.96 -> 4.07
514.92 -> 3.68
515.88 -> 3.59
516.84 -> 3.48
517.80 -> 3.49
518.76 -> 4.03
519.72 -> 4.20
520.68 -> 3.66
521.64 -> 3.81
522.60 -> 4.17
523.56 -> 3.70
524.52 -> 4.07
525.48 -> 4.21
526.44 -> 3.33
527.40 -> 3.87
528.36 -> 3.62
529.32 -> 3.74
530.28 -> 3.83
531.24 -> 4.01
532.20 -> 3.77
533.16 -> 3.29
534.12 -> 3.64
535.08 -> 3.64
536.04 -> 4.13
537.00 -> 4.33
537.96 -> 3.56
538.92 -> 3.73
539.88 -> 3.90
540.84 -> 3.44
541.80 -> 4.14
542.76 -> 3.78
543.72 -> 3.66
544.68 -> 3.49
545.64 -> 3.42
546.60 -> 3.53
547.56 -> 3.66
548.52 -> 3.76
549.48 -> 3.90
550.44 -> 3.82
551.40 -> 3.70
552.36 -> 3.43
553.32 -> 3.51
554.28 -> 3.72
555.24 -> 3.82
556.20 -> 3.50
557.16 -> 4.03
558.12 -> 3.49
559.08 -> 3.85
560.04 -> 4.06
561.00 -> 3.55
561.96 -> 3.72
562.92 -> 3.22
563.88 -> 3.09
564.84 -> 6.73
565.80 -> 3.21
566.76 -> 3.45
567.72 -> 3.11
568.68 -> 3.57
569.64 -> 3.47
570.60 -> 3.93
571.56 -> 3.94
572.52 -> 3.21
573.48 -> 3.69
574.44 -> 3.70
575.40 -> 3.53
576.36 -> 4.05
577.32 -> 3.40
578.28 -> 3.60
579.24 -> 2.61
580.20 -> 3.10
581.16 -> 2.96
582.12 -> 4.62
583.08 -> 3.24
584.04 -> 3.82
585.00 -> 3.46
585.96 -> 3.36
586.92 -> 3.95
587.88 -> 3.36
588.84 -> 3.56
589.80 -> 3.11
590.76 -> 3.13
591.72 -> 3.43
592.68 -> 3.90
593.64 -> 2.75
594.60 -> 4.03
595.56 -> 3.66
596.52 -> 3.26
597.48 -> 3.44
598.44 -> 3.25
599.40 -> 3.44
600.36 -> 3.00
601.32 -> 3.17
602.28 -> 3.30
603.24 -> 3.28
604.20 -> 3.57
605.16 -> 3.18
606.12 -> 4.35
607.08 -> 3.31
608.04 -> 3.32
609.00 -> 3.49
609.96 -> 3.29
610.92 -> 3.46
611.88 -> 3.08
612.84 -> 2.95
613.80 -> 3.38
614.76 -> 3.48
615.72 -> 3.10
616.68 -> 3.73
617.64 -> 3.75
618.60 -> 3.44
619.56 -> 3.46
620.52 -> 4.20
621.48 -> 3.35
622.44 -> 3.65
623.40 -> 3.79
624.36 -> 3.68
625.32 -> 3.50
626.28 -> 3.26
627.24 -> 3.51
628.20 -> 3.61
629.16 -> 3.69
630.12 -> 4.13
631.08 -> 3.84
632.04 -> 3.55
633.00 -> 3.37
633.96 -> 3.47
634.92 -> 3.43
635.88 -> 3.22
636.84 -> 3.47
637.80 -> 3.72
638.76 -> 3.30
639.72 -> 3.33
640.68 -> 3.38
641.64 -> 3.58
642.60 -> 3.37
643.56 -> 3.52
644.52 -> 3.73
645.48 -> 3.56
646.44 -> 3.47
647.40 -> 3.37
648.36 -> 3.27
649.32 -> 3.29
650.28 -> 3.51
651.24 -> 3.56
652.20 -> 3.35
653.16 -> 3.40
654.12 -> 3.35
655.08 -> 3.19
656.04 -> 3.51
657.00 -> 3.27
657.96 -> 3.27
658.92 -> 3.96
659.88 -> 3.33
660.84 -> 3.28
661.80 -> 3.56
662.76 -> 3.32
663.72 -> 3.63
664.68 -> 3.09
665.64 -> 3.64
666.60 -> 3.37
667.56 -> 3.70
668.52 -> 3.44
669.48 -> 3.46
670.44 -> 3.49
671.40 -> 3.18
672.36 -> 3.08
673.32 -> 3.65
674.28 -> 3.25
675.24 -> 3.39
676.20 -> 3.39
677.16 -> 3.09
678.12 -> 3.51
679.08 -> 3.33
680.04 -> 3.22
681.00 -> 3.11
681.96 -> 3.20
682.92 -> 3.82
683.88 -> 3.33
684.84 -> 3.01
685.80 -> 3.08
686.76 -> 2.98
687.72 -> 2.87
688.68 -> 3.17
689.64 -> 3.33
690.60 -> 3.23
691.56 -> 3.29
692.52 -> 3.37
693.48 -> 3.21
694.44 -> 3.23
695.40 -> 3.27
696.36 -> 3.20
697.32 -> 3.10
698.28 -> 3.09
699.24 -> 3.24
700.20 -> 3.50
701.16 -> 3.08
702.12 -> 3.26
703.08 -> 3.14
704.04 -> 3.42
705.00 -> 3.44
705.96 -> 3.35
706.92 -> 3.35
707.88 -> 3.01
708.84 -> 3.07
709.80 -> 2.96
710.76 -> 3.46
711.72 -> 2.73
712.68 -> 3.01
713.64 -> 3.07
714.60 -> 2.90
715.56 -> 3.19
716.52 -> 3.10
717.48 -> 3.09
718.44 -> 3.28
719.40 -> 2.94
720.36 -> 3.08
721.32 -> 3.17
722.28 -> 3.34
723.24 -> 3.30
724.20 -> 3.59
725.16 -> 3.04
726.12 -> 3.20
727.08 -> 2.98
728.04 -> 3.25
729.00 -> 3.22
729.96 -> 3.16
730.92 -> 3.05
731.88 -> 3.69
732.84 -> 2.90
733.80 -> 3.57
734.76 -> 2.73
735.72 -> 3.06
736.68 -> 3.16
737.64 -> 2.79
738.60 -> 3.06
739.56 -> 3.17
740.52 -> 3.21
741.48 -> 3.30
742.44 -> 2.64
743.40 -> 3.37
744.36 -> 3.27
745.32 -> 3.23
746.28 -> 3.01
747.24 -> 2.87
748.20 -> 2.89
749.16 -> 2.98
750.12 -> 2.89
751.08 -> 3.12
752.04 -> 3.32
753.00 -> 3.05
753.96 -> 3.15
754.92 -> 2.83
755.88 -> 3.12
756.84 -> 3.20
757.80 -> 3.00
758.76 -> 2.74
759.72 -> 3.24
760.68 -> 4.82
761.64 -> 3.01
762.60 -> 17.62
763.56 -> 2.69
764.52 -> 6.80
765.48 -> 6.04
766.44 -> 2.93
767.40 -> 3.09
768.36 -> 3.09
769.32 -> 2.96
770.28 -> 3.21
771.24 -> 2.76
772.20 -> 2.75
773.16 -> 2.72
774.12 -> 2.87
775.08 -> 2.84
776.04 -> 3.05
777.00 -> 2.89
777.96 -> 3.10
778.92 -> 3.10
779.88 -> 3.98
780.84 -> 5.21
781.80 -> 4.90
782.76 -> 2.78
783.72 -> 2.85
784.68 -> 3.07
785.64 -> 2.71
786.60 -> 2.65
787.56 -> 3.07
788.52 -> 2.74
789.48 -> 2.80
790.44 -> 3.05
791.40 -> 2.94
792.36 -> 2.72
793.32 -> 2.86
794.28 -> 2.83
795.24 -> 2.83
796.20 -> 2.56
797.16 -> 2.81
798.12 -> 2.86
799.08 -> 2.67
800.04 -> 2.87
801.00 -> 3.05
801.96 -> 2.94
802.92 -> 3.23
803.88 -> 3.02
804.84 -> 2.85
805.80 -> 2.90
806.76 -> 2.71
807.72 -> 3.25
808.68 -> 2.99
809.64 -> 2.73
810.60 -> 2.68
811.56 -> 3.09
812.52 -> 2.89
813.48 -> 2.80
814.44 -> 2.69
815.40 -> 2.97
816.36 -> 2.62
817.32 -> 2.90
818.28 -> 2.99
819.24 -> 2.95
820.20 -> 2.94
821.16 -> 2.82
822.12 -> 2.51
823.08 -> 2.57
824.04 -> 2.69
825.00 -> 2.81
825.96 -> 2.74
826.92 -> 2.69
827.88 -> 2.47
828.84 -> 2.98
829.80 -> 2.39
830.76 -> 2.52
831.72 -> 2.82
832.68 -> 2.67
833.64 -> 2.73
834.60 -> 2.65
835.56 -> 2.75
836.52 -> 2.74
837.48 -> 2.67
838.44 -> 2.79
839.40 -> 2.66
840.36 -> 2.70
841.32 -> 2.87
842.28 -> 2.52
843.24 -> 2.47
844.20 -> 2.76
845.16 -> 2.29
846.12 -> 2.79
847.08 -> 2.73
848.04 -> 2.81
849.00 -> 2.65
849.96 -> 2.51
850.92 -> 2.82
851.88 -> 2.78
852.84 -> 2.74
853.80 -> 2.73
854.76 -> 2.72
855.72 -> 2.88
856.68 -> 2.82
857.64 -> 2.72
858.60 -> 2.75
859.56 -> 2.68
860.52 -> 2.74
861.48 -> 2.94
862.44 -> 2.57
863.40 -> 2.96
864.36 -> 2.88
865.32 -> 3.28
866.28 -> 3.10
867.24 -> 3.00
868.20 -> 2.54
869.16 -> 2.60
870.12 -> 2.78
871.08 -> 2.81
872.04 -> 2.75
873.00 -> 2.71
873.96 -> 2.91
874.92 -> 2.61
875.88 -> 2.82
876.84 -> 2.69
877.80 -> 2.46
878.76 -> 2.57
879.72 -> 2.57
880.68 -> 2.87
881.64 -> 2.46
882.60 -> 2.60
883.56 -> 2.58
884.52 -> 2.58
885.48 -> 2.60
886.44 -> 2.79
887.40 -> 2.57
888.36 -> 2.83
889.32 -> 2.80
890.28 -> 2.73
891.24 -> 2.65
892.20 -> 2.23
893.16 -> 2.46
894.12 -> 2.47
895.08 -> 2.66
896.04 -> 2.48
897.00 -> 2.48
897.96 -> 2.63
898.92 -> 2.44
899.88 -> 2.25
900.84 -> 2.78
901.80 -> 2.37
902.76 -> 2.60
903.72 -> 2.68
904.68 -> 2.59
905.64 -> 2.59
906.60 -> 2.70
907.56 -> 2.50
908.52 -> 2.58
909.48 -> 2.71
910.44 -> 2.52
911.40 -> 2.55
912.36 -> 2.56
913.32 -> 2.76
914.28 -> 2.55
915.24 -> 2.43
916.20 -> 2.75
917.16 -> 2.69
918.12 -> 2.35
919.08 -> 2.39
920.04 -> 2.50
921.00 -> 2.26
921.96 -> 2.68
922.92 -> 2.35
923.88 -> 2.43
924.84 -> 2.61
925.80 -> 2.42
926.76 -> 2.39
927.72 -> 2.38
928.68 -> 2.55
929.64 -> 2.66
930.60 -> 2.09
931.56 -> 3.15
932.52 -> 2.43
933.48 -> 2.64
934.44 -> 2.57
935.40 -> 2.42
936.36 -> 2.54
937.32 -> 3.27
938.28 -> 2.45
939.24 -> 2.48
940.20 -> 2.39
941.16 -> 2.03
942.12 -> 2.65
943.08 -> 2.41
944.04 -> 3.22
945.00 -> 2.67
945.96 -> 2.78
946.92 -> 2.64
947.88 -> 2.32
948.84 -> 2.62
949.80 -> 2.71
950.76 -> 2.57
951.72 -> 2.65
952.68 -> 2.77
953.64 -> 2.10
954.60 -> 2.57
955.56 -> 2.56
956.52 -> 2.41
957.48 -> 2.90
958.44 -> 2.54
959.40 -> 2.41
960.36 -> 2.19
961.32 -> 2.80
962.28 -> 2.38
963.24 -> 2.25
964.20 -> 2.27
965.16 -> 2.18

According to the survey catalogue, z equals 0.162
